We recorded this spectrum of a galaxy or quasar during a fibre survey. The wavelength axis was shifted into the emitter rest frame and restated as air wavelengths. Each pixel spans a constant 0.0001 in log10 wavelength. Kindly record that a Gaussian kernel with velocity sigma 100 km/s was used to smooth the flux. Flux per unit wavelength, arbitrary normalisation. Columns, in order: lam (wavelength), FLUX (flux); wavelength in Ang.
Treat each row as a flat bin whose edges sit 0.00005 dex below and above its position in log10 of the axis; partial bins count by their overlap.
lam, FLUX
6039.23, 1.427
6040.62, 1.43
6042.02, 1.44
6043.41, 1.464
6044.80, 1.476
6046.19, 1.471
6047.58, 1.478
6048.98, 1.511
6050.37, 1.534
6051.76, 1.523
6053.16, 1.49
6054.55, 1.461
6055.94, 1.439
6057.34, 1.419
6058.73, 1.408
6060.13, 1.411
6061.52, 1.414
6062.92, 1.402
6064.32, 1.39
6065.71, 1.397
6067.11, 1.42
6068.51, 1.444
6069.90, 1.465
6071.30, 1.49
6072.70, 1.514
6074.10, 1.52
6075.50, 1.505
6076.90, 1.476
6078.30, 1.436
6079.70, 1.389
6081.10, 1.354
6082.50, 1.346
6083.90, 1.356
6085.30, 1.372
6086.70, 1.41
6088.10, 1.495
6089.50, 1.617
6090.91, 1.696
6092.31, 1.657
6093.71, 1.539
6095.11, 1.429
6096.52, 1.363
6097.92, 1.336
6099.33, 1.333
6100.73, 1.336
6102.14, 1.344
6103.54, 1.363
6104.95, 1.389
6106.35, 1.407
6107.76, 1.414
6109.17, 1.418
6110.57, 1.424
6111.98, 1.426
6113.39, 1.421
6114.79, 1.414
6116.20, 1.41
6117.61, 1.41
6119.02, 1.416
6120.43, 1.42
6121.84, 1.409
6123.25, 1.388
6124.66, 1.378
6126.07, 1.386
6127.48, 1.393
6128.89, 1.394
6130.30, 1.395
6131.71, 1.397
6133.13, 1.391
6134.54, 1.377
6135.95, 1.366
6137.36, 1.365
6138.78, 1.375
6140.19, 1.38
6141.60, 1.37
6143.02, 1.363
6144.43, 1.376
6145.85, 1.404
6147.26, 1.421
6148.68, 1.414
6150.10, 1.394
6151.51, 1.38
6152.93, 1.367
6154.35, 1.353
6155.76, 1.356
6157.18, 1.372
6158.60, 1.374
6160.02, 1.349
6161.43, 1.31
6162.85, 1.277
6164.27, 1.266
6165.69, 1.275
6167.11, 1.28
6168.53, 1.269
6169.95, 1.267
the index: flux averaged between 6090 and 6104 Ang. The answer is 1.44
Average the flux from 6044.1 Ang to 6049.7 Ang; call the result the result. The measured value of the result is 1.48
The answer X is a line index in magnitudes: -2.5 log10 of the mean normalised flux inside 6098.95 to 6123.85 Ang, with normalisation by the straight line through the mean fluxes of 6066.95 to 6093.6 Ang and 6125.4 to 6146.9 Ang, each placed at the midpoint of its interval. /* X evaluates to 0.02 mag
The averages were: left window 1.47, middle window 1.4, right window 1.38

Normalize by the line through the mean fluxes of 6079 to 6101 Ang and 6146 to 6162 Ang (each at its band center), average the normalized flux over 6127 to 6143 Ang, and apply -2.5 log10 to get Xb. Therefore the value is 0.01 mag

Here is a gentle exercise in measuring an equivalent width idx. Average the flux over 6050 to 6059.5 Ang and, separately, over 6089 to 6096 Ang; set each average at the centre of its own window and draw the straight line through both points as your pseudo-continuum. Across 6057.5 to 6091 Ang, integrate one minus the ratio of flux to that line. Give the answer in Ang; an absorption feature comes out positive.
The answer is 1.80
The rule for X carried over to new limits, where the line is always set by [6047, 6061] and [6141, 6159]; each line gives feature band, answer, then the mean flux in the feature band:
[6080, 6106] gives 0.002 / 1.43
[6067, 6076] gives -0.024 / 1.48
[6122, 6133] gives 0.007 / 1.39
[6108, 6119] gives -0.003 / 1.42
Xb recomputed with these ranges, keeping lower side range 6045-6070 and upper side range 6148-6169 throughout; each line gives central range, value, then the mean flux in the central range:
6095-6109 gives 0.02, 1.37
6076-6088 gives 0.02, 1.4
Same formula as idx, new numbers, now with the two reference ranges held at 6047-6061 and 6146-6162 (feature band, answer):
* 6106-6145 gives 0.1 Ang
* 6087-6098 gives -0.7 Ang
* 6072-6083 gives 0.0 Ang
